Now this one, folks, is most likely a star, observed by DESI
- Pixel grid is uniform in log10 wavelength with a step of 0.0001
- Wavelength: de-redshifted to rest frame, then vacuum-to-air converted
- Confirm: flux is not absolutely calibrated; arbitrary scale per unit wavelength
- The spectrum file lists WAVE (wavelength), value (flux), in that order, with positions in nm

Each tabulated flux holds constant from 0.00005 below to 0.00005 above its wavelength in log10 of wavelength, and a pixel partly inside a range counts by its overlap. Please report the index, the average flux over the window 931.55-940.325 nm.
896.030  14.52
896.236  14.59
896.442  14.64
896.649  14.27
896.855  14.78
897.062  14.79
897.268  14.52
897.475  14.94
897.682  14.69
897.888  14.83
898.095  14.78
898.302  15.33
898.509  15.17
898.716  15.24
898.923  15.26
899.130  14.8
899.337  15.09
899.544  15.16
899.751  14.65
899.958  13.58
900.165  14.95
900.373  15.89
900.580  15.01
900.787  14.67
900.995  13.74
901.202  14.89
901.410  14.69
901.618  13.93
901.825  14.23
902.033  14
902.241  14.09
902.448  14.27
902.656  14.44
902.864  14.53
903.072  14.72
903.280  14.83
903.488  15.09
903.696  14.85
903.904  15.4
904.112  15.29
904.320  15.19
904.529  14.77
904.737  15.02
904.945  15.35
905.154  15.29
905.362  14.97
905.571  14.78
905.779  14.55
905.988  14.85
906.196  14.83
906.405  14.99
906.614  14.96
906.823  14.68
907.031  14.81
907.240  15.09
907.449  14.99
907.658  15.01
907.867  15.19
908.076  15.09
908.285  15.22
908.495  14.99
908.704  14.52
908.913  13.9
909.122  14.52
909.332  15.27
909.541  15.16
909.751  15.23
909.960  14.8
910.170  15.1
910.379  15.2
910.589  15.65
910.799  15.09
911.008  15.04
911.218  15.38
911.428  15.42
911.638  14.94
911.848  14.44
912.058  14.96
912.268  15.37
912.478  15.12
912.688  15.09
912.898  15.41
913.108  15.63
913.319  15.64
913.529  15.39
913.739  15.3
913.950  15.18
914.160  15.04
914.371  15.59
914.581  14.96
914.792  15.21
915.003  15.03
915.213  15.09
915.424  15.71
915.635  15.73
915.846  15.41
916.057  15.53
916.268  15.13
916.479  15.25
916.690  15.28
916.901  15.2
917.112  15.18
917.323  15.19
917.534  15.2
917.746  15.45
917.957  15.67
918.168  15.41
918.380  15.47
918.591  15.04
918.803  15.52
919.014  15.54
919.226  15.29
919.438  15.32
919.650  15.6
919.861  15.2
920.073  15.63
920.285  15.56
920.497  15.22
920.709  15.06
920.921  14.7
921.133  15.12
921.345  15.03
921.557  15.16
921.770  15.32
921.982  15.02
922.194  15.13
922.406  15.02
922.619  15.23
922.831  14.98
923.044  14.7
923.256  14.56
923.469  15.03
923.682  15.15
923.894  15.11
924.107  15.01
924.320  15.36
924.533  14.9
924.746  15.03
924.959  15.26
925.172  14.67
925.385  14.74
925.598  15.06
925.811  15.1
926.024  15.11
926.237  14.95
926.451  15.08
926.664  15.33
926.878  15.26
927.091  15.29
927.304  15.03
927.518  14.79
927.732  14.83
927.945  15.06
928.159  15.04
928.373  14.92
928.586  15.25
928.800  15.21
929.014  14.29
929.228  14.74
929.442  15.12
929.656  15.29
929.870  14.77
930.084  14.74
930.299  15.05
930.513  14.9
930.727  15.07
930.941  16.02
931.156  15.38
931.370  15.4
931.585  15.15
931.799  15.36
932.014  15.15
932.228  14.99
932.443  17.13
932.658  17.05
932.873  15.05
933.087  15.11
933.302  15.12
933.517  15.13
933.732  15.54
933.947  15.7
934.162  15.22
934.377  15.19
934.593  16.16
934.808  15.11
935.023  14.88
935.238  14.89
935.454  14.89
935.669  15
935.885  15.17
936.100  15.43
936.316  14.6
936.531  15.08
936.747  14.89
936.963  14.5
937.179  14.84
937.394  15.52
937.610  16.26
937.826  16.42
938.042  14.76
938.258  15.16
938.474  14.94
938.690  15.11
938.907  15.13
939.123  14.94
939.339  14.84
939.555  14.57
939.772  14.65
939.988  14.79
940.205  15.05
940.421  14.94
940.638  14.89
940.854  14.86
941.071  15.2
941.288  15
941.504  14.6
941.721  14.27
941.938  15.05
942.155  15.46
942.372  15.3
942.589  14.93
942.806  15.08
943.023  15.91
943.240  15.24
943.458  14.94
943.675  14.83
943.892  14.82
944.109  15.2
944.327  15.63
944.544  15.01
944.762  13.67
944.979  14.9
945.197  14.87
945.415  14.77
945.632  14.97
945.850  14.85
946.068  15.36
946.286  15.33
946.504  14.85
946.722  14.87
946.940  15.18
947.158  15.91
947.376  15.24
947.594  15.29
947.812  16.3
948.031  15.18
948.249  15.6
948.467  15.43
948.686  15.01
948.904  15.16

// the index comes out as 15.2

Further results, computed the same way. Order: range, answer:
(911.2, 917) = 15.3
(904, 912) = 15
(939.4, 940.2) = 14.7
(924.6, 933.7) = 15.2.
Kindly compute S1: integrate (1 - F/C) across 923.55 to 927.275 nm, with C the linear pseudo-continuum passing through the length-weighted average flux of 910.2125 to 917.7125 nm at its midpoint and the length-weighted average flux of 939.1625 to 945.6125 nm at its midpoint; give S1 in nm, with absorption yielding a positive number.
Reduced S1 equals 0.01 nm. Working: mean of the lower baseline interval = 15.3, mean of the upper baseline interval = 14.9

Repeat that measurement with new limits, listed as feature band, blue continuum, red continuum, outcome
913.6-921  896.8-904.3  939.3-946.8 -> -0.24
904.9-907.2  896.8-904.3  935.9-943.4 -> -0.02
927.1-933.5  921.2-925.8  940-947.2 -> -0.08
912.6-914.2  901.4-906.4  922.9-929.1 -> -0.05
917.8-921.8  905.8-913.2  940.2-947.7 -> -0.08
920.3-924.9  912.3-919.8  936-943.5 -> 0.06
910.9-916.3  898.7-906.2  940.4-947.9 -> -0.15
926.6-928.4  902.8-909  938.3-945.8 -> -0.01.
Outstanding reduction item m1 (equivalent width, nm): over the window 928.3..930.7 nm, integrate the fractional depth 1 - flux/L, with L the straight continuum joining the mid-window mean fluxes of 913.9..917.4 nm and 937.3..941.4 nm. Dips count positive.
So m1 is 0.04 nm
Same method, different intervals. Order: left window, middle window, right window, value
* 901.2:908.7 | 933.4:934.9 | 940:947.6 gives -0.05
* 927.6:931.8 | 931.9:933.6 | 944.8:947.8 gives -0.06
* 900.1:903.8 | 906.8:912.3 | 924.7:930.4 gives -0.11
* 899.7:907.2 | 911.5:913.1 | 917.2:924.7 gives -0.01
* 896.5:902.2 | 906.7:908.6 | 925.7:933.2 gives -0.02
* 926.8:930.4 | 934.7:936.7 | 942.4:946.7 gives 0.00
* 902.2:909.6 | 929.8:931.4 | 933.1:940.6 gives -0.01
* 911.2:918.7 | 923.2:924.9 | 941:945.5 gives 0.02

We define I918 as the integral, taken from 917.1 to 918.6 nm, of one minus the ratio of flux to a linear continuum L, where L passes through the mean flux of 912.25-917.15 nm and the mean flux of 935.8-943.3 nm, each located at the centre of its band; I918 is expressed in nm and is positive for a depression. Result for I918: -0.01 nm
